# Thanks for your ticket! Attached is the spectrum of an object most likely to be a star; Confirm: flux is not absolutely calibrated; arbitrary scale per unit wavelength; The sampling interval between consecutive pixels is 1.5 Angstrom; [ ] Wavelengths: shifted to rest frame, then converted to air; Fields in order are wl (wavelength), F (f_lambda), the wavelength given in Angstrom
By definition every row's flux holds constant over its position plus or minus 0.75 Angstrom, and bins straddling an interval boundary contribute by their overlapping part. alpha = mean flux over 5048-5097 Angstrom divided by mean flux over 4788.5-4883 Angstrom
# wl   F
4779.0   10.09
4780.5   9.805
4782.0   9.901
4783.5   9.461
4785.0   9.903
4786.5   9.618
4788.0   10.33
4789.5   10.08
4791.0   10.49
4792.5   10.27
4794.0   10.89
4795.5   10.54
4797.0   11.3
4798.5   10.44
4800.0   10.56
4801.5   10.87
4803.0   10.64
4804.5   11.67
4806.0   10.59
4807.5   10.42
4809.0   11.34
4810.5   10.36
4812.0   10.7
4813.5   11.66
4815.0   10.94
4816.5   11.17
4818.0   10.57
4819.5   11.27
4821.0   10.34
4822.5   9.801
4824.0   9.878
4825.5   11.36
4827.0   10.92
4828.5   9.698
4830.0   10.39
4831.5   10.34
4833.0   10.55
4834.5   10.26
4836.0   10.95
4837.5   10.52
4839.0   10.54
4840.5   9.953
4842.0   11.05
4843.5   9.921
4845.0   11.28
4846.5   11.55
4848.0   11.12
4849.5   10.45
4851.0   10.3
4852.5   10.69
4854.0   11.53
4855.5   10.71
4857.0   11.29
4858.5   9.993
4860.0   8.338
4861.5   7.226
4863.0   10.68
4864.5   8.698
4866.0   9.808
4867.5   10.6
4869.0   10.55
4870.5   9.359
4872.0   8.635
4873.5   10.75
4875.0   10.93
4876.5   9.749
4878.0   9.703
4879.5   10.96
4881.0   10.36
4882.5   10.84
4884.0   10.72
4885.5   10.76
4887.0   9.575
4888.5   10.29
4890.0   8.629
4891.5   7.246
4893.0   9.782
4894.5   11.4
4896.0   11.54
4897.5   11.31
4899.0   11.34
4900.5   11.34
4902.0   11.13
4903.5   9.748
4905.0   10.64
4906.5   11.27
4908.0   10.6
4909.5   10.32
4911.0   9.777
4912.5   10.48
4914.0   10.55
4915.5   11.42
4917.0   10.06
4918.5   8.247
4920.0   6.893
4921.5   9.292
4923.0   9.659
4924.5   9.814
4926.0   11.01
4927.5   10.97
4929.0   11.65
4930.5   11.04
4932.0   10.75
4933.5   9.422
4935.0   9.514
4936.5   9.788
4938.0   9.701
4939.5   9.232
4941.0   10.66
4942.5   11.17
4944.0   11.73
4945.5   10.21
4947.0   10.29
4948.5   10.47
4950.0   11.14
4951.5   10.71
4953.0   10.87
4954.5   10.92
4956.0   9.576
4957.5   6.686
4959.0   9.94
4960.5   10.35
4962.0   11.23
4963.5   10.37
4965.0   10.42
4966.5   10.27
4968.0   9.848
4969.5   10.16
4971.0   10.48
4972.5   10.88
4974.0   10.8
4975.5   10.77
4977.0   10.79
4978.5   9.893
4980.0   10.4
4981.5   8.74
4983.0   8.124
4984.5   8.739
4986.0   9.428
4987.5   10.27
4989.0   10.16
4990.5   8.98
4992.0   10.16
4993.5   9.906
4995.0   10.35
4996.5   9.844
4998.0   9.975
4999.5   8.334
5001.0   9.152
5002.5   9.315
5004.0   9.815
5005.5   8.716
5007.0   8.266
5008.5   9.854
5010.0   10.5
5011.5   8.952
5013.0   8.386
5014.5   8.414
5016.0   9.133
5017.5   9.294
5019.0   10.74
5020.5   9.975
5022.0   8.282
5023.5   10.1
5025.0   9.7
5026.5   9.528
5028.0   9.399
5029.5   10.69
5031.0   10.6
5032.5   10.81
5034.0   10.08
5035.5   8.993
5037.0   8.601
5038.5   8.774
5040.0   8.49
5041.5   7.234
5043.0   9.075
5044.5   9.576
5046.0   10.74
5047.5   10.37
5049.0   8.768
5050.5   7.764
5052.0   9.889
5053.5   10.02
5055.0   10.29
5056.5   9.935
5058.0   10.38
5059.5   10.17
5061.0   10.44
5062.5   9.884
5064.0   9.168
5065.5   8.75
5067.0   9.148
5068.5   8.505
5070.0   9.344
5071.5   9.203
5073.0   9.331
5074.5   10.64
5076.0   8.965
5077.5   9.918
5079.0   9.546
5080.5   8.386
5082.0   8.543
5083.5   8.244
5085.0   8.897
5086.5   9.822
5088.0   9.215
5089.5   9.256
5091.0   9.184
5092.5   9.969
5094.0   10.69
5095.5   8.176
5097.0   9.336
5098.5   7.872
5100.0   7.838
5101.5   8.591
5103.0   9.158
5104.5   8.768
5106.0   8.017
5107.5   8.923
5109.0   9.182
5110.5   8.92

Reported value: 0.90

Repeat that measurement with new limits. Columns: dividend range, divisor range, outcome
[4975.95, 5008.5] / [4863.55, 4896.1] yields 0.95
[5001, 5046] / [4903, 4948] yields 0.92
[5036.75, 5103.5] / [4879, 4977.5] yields 0.90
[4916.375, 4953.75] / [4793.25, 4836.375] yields 0.95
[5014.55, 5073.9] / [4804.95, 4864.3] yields 0.90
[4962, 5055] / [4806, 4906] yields 0.93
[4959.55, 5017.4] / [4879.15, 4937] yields 0.95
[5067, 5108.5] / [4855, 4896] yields 0.91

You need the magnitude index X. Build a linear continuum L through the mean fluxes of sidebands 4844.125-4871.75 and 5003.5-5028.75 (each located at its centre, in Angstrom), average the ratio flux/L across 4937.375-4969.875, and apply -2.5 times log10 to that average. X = -0.06 mag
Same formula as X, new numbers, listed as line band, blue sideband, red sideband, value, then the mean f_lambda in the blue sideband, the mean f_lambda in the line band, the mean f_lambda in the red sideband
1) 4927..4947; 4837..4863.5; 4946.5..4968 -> -0.02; 10.4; 10.4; 10.2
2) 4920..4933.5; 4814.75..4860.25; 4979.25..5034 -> -0.02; 10.6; 10.3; 9.54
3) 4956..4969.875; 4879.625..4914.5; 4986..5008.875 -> -0.01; 10.4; 9.89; 9.53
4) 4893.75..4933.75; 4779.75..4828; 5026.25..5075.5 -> -0.04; 10.6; 10.4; 9.53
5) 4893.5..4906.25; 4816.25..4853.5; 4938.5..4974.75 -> -0.06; 10.6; 11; 10.3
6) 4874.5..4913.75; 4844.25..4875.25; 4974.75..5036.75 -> -0.04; 10.2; 10.4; 9.59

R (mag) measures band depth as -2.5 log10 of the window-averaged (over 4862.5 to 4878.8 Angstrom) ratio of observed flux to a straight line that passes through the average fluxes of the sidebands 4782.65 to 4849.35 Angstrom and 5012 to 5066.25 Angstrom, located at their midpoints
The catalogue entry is 0.042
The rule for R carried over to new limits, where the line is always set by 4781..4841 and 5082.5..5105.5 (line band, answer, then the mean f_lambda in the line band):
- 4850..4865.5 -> 0.04 mag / 9.95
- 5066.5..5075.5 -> -0.03 mag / 9.36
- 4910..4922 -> 0.04 mag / 9.61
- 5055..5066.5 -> -0.08 mag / 9.83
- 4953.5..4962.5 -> 0.00 mag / 9.77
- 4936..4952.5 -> -0.07 mag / 10.5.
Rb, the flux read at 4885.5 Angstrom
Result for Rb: 10.76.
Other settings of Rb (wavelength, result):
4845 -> 11.28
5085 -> 8.897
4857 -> 11.29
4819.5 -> 11.27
